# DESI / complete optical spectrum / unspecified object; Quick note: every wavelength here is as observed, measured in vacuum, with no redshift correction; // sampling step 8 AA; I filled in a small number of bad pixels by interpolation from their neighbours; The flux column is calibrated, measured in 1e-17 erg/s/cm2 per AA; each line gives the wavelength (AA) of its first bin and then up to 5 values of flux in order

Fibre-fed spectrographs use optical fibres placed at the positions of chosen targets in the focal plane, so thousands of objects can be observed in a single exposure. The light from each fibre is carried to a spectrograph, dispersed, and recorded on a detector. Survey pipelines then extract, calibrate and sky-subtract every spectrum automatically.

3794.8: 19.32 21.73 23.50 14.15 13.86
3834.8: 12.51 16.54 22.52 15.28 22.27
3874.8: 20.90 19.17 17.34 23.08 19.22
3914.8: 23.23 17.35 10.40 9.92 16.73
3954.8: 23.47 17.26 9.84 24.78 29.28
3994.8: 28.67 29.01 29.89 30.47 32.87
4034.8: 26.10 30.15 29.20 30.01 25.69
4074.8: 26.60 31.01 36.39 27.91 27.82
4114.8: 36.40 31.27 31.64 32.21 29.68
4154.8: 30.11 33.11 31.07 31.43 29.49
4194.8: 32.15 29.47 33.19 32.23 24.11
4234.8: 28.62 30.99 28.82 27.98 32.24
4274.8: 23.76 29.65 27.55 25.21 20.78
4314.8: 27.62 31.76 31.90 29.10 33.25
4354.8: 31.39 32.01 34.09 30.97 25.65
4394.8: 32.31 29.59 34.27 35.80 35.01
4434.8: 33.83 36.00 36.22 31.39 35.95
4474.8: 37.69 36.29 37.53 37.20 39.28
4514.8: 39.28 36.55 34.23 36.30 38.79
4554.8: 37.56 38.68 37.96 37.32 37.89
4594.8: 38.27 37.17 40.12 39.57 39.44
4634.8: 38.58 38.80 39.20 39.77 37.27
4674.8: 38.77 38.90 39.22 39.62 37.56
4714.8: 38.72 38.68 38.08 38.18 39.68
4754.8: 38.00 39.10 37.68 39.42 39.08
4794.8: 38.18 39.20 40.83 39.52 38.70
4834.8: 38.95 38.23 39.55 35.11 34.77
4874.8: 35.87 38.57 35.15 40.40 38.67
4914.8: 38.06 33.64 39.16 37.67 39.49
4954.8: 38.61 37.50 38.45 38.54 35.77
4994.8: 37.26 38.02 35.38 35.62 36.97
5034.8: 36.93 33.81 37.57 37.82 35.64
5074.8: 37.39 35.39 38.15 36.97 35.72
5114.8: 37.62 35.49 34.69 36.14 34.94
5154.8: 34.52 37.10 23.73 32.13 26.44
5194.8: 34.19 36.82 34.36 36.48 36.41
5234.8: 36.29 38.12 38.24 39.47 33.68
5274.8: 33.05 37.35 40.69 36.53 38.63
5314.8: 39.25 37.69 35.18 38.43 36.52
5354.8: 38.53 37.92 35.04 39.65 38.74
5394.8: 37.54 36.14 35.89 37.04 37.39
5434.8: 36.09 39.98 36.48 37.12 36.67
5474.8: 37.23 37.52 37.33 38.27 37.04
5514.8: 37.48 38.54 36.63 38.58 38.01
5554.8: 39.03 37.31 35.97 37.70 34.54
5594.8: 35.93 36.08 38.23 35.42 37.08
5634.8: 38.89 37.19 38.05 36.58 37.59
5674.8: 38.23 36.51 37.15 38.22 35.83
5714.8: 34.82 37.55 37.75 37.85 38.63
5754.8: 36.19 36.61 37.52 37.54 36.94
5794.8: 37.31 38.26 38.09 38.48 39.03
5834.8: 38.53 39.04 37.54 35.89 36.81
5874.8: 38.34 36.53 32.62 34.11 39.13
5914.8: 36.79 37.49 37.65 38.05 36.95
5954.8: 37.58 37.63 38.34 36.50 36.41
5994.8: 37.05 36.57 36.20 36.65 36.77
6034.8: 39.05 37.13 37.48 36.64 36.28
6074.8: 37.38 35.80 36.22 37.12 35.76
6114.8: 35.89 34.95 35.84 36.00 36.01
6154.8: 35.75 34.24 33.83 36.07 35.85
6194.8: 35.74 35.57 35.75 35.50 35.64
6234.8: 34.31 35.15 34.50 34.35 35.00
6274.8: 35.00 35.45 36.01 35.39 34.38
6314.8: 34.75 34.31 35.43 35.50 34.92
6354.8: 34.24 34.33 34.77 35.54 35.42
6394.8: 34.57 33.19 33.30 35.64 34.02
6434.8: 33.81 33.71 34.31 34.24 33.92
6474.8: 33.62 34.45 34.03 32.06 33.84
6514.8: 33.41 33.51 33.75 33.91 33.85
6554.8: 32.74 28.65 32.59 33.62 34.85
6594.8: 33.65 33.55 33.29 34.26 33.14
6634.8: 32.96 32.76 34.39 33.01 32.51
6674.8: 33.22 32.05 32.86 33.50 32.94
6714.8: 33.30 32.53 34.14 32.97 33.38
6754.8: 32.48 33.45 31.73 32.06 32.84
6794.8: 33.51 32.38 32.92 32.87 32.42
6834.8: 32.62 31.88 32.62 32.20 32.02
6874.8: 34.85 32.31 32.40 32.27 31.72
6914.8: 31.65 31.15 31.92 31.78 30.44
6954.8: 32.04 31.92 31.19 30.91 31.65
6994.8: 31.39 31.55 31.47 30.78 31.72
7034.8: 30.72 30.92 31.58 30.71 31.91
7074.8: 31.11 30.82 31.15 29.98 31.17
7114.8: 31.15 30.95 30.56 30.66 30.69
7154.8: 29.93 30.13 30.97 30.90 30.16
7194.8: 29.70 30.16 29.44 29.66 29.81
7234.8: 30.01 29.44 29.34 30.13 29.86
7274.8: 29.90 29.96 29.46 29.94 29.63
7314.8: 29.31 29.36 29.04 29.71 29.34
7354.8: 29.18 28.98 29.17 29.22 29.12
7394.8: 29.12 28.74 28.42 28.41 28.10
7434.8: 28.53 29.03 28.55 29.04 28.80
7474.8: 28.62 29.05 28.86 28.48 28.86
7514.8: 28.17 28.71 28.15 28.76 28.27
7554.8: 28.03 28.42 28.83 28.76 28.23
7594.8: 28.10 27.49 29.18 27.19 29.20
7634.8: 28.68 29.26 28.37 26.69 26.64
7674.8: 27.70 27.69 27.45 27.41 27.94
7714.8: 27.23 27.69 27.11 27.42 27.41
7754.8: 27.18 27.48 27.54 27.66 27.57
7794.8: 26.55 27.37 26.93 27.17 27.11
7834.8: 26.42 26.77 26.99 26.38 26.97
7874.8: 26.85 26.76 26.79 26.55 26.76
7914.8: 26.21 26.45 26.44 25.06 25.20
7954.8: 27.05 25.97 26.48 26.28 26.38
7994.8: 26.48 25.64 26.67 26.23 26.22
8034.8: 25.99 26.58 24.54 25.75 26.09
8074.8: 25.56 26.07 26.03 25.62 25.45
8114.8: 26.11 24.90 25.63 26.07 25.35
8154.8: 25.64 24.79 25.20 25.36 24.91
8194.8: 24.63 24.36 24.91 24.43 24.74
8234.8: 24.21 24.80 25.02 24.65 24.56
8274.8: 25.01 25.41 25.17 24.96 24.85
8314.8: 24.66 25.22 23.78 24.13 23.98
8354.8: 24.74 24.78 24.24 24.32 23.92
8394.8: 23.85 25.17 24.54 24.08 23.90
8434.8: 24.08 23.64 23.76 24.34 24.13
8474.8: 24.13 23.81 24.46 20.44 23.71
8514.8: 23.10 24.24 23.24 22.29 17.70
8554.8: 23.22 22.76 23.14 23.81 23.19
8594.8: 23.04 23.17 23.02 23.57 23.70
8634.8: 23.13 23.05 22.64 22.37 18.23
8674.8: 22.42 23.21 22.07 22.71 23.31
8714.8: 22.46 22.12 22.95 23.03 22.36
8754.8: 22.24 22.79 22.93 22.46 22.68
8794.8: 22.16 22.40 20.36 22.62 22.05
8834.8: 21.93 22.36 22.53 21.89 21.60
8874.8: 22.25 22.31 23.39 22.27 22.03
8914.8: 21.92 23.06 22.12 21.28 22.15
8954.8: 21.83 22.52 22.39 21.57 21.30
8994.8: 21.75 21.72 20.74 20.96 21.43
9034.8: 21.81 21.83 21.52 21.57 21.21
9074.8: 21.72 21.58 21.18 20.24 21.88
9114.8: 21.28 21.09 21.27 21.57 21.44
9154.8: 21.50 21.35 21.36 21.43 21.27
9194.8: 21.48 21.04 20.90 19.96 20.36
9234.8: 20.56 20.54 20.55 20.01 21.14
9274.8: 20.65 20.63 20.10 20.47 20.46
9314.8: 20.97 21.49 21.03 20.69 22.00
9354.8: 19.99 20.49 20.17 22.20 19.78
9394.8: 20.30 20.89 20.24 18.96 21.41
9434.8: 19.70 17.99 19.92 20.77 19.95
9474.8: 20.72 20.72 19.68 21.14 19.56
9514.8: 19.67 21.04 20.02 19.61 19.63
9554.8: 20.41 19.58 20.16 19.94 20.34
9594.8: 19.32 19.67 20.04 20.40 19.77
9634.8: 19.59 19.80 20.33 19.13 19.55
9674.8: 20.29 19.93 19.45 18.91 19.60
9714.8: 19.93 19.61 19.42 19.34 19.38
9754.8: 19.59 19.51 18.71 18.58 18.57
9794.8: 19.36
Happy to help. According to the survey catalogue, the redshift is 0.000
